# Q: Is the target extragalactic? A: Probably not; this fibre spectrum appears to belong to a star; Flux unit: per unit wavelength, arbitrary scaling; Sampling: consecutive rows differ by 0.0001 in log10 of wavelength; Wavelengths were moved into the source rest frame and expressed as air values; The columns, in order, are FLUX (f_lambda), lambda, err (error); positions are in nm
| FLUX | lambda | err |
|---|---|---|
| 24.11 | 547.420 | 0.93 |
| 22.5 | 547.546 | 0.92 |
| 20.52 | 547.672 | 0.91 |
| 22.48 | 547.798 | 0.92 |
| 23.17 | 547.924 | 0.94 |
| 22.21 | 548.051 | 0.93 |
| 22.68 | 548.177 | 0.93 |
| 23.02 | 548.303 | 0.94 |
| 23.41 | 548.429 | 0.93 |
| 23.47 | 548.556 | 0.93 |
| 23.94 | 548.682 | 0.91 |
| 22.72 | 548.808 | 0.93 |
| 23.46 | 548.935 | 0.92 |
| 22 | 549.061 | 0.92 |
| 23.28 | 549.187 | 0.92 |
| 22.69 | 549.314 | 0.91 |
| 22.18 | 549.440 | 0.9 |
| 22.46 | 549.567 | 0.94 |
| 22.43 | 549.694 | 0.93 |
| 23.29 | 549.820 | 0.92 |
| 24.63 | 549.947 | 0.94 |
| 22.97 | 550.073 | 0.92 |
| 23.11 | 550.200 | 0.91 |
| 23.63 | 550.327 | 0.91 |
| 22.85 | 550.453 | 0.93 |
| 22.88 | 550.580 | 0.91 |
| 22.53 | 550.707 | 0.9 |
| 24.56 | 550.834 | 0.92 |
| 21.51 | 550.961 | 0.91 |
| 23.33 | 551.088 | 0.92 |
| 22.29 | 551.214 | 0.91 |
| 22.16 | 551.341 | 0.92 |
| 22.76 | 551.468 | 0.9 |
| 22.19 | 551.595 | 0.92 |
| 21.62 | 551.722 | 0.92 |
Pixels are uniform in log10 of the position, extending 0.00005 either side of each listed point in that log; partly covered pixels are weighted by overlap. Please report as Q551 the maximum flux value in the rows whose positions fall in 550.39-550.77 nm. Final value 22.88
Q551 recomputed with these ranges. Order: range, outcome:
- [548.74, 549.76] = 23.46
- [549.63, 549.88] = 23.29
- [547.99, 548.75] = 23.94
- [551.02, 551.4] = 23.33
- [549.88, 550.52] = 24.63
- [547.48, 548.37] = 23.17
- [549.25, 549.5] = 22.69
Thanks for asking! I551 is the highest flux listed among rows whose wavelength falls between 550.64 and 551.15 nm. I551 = 24.56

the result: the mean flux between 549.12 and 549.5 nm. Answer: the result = 22.7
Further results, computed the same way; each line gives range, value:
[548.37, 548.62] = 23.4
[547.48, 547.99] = 22.2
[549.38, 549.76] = 22.3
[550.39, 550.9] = 23.2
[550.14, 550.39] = 23.4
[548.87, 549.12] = 22.7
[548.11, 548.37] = 22.9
